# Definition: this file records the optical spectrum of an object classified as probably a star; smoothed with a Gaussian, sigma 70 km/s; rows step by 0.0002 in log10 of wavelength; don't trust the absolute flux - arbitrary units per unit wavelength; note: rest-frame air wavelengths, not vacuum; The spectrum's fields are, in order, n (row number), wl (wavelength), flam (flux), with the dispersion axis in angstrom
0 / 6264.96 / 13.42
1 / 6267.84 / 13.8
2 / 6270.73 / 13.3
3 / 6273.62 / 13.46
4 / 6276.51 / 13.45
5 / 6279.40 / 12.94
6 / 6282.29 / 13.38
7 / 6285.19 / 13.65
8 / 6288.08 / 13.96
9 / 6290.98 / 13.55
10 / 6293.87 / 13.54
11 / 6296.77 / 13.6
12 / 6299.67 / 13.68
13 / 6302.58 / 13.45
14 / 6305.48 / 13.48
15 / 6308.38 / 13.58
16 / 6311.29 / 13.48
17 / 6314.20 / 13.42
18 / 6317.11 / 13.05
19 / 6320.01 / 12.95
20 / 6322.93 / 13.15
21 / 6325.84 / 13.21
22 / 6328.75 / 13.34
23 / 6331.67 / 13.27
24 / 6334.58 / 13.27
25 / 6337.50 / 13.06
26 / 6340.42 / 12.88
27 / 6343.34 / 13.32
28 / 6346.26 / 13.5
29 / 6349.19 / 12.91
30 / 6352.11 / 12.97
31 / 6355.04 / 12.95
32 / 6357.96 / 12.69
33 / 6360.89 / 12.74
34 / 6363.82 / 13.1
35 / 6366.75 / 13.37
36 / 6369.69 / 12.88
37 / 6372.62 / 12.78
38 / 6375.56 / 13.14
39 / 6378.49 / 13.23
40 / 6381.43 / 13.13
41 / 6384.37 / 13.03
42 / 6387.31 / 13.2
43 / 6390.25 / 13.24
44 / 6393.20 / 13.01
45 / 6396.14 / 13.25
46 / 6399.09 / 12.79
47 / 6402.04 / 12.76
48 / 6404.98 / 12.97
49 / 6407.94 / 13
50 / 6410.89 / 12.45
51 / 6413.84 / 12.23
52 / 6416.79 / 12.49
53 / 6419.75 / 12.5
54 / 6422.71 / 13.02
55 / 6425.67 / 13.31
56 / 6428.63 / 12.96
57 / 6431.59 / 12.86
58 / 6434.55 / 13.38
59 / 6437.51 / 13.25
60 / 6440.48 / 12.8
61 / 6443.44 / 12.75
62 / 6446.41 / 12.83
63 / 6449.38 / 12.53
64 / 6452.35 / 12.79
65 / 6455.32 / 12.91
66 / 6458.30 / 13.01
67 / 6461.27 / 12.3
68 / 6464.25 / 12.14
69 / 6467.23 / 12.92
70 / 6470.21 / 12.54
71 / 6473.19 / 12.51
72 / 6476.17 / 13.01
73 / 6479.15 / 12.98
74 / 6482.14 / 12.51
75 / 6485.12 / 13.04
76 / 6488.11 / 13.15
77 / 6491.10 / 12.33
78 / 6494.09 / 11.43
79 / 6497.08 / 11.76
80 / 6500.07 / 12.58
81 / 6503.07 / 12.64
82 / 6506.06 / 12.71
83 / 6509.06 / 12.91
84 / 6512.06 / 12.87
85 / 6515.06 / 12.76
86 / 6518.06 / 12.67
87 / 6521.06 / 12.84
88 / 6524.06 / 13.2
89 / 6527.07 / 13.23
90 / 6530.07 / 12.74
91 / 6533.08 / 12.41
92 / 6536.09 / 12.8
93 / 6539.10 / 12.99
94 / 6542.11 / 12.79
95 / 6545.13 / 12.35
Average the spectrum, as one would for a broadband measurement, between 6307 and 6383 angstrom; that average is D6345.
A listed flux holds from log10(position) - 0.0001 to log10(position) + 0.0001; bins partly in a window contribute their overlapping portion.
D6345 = 13.1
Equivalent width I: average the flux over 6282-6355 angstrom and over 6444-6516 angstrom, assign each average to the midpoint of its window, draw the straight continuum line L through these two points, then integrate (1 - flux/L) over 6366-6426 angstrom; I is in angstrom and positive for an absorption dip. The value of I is 0.3 angstrom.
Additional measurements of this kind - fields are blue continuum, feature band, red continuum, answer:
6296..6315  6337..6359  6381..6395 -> 0.5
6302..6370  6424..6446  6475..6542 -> -0.2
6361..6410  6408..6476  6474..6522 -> 0.4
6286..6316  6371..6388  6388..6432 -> 0.0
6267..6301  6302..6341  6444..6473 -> 0.2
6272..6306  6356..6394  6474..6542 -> 0.4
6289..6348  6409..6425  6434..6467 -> 0.4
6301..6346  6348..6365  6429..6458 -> 0.4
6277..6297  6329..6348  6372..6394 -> 0.1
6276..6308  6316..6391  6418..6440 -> 1.2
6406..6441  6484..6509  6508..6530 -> 0.8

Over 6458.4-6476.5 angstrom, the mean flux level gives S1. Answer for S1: 12.6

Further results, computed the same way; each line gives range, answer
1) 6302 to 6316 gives 13.5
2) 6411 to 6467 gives 12.8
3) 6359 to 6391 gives 13.1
